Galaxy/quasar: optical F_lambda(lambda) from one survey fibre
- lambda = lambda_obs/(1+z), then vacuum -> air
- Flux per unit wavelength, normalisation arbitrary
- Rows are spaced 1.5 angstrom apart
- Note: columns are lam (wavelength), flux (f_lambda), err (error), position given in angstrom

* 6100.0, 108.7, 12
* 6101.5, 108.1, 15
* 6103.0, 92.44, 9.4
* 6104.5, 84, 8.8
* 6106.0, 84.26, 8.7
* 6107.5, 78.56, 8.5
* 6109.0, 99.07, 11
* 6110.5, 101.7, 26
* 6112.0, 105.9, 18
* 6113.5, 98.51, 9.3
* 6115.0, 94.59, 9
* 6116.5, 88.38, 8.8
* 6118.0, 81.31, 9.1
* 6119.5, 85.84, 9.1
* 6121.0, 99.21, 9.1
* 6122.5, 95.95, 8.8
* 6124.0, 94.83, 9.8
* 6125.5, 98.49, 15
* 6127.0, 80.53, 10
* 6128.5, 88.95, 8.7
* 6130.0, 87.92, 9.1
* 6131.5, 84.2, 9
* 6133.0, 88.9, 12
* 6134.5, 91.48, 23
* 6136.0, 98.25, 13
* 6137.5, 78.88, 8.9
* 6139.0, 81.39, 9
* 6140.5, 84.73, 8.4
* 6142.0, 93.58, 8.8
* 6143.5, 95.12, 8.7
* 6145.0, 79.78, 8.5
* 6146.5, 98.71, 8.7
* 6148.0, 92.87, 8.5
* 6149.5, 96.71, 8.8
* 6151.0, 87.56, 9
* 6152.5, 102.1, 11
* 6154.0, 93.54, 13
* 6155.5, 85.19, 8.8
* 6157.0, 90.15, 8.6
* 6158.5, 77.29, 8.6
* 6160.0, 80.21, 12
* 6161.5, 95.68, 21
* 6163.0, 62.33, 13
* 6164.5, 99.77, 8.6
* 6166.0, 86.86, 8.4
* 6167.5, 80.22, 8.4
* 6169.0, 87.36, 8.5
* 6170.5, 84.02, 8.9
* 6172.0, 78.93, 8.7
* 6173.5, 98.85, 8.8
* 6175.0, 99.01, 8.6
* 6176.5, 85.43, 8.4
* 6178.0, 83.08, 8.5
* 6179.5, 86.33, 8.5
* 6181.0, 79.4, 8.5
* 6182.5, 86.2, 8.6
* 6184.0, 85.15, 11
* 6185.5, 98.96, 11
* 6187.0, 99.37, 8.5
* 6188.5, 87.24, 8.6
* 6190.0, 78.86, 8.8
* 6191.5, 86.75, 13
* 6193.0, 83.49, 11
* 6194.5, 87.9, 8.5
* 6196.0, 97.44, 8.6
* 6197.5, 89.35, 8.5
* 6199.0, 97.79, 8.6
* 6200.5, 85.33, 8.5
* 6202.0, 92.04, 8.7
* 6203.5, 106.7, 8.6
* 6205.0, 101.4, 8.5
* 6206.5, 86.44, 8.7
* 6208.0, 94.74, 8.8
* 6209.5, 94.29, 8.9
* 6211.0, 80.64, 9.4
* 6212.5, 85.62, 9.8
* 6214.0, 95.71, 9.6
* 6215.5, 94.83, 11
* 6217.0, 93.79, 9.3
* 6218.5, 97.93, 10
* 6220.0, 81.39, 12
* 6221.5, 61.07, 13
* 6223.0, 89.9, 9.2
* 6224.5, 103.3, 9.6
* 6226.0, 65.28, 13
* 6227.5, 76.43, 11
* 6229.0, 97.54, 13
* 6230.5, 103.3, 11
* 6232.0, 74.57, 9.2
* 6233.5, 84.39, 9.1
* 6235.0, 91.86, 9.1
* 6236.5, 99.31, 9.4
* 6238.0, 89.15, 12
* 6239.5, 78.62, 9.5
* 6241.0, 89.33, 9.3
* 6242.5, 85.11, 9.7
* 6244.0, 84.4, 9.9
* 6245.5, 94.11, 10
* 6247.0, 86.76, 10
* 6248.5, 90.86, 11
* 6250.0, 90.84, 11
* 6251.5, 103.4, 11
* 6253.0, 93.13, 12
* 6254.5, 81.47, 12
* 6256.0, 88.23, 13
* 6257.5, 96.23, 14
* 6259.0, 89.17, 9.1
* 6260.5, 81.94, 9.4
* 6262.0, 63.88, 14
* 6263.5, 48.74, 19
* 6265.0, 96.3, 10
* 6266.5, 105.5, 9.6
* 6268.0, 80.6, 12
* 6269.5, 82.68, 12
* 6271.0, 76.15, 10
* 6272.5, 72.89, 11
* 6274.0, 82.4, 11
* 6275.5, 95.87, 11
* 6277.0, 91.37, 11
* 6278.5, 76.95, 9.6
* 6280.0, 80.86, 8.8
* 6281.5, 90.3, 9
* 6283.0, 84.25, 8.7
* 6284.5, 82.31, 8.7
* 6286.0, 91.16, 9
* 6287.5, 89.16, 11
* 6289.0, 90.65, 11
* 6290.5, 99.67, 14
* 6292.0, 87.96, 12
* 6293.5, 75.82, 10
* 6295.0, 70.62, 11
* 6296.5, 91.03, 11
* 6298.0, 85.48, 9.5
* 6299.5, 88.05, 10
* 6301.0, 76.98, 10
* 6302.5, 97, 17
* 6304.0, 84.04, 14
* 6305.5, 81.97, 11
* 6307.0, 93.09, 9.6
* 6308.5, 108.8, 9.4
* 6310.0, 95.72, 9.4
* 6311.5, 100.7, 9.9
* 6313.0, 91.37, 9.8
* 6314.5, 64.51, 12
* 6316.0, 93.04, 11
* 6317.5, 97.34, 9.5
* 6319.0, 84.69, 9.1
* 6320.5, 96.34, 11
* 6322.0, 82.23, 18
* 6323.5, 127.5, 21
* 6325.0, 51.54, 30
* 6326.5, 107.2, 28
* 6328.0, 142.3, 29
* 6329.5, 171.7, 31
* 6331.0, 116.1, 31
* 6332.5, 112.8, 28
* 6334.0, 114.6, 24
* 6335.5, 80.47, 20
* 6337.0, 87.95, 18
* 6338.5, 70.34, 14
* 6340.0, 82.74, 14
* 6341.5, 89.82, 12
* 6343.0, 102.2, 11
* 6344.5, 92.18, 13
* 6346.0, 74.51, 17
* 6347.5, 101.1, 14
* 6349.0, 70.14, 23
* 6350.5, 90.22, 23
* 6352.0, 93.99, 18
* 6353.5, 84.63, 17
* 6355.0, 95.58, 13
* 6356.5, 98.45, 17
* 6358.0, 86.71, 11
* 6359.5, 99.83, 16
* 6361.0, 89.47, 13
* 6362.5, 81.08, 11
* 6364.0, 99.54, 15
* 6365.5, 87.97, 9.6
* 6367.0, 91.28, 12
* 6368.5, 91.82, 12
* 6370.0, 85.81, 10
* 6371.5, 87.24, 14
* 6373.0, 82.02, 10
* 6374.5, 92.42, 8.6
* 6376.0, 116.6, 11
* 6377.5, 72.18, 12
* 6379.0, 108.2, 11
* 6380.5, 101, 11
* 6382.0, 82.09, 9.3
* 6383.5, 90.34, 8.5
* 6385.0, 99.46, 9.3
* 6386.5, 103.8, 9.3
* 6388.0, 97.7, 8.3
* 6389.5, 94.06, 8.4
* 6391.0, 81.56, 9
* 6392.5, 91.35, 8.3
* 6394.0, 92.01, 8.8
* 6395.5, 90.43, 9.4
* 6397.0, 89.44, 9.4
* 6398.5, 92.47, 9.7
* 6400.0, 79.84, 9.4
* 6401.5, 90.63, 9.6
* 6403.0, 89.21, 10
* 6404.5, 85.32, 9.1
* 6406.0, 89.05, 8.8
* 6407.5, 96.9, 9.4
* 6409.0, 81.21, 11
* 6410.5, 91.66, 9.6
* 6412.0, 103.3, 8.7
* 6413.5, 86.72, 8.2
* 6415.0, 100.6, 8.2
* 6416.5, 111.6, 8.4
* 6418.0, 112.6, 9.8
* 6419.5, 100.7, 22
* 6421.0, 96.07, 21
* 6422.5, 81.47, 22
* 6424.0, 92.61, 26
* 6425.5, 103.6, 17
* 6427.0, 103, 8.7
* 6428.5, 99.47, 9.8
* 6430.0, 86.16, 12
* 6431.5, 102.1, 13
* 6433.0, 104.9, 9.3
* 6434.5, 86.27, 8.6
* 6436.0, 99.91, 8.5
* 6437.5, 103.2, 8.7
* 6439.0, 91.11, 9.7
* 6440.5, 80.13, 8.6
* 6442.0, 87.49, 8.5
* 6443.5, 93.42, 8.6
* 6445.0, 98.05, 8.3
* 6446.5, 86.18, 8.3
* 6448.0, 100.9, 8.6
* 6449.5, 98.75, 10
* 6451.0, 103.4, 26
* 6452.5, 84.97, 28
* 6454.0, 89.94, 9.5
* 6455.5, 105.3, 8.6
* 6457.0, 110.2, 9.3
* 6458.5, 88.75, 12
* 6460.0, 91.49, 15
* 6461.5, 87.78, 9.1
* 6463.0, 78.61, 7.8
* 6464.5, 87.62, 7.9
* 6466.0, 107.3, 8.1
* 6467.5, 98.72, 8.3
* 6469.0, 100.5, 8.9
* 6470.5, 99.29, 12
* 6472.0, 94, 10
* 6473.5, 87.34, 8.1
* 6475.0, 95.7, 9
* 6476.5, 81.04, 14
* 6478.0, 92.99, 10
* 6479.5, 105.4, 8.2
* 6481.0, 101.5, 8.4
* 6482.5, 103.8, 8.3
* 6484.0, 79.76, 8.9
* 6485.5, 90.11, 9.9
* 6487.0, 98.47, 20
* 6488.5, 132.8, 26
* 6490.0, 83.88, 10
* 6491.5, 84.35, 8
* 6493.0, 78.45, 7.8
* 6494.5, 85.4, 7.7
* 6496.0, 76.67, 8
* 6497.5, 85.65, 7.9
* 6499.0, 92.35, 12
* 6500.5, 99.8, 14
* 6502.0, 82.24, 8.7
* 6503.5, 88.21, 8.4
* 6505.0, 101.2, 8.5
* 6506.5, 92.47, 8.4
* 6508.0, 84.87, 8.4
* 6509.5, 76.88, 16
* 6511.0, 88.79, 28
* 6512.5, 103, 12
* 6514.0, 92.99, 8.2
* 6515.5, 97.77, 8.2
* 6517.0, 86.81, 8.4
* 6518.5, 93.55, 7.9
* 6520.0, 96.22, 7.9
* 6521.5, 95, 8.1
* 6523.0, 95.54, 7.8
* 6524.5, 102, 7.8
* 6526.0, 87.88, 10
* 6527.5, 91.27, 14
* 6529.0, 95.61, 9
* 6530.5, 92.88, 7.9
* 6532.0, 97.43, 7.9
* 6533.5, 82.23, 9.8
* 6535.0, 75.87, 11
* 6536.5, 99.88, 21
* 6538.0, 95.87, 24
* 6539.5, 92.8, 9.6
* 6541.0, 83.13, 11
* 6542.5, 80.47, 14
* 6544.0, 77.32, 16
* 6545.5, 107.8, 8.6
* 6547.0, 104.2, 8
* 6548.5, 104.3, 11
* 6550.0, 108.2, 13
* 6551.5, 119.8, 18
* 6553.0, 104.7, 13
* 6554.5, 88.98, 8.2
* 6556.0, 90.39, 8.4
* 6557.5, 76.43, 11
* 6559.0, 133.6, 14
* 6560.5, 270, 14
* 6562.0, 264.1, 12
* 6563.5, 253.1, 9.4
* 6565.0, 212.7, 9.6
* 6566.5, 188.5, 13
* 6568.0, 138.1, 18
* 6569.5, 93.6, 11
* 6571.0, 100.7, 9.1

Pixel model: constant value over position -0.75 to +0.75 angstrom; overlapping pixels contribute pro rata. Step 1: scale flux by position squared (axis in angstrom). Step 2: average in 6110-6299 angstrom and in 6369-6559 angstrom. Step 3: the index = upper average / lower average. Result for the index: 1.2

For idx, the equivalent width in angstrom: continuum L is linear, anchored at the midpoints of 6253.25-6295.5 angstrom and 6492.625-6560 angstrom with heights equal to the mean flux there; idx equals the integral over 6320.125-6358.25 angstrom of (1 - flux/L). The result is -4.6 angstrom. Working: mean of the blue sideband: 84.2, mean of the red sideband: 93.8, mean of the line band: 97.2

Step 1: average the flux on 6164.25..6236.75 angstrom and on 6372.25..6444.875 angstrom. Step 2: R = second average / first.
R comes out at 1.1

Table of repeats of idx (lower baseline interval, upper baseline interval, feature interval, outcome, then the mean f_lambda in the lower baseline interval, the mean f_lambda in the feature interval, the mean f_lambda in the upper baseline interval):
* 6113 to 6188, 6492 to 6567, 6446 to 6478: 3.0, 89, 94.2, 107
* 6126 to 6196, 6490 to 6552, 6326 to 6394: -3.9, 88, 95.3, 91.9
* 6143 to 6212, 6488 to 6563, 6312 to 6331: -1.5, 89.2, 101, 101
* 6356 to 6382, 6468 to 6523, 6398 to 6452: -1.4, 92.1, 94.7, 92.5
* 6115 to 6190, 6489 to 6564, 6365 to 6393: 1.3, 88.7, 92.5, 102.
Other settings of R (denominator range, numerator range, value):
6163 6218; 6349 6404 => 1.02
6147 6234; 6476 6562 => 1.11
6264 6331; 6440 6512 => 1.01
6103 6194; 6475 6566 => 1.17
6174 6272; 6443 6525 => 1.06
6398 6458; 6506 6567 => 1.17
